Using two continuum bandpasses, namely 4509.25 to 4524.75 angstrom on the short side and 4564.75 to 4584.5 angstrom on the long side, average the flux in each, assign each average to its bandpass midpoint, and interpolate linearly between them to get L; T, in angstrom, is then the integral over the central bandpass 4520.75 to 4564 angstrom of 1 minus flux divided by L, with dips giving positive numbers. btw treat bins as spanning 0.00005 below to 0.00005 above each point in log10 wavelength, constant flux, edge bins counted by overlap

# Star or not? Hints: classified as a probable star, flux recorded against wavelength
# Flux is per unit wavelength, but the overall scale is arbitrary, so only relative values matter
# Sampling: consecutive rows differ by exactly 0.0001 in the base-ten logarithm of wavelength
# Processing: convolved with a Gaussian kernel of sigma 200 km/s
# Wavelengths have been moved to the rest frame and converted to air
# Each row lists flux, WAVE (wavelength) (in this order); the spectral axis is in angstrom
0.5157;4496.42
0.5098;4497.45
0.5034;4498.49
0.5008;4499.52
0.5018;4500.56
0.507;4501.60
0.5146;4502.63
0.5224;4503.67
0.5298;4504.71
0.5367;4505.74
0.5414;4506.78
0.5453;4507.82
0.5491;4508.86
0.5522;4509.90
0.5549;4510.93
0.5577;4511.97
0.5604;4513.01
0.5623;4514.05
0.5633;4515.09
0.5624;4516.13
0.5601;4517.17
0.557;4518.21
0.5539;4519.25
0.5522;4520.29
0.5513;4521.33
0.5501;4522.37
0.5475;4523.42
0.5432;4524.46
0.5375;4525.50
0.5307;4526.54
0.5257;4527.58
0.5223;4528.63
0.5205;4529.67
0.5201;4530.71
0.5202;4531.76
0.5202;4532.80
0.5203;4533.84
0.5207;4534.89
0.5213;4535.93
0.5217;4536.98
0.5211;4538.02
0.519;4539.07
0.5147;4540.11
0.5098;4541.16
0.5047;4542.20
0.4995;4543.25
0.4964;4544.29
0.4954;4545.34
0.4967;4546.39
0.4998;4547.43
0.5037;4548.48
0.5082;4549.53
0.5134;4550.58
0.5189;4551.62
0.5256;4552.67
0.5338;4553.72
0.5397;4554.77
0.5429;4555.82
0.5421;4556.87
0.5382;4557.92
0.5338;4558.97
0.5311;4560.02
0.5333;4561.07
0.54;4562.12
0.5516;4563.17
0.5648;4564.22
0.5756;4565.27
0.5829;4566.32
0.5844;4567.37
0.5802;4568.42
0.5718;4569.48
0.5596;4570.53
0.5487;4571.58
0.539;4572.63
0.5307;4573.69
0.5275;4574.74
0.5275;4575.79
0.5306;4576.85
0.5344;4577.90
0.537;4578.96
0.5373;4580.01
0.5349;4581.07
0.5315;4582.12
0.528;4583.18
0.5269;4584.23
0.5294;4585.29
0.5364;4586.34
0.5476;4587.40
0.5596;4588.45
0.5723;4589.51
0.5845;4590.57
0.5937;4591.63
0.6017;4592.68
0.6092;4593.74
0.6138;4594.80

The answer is 2.1 angstrom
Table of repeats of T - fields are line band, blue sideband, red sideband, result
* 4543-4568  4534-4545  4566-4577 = 0.1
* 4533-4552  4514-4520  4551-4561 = 1.1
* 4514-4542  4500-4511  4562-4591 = 0.1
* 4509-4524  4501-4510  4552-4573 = -0.6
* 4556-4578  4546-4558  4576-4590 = -0.8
